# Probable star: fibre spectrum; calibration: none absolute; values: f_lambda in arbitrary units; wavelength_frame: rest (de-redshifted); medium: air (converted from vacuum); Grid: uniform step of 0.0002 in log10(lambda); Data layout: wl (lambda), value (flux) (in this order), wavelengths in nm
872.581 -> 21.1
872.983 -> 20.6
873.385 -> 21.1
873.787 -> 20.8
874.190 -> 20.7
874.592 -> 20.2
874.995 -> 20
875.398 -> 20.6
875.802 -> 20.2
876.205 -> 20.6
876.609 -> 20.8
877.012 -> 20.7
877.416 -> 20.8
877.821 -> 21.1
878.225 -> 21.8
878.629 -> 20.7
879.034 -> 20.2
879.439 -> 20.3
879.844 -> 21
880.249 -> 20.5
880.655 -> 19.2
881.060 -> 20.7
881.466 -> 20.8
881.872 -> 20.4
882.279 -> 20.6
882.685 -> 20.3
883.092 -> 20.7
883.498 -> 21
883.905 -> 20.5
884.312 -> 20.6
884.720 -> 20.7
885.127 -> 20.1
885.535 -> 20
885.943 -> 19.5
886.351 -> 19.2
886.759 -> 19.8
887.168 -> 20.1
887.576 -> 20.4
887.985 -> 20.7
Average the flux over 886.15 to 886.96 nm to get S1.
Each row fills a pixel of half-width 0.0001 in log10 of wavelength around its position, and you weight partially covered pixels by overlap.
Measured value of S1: 19.5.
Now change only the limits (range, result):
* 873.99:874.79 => 20.5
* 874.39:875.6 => 20.3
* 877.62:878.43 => 21.5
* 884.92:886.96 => 19.7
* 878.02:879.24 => 20.9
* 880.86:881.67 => 20.7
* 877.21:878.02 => 20.9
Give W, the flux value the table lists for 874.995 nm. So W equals 20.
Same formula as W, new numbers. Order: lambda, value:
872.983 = 20.6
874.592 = 20.2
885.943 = 19.5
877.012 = 20.7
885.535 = 20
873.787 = 20.8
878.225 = 21.8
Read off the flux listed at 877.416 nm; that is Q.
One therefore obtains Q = 20.8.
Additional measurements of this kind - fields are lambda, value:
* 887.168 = 20.1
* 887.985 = 20.7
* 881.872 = 20.4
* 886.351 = 19.2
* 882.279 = 20.6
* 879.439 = 20.3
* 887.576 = 20.4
